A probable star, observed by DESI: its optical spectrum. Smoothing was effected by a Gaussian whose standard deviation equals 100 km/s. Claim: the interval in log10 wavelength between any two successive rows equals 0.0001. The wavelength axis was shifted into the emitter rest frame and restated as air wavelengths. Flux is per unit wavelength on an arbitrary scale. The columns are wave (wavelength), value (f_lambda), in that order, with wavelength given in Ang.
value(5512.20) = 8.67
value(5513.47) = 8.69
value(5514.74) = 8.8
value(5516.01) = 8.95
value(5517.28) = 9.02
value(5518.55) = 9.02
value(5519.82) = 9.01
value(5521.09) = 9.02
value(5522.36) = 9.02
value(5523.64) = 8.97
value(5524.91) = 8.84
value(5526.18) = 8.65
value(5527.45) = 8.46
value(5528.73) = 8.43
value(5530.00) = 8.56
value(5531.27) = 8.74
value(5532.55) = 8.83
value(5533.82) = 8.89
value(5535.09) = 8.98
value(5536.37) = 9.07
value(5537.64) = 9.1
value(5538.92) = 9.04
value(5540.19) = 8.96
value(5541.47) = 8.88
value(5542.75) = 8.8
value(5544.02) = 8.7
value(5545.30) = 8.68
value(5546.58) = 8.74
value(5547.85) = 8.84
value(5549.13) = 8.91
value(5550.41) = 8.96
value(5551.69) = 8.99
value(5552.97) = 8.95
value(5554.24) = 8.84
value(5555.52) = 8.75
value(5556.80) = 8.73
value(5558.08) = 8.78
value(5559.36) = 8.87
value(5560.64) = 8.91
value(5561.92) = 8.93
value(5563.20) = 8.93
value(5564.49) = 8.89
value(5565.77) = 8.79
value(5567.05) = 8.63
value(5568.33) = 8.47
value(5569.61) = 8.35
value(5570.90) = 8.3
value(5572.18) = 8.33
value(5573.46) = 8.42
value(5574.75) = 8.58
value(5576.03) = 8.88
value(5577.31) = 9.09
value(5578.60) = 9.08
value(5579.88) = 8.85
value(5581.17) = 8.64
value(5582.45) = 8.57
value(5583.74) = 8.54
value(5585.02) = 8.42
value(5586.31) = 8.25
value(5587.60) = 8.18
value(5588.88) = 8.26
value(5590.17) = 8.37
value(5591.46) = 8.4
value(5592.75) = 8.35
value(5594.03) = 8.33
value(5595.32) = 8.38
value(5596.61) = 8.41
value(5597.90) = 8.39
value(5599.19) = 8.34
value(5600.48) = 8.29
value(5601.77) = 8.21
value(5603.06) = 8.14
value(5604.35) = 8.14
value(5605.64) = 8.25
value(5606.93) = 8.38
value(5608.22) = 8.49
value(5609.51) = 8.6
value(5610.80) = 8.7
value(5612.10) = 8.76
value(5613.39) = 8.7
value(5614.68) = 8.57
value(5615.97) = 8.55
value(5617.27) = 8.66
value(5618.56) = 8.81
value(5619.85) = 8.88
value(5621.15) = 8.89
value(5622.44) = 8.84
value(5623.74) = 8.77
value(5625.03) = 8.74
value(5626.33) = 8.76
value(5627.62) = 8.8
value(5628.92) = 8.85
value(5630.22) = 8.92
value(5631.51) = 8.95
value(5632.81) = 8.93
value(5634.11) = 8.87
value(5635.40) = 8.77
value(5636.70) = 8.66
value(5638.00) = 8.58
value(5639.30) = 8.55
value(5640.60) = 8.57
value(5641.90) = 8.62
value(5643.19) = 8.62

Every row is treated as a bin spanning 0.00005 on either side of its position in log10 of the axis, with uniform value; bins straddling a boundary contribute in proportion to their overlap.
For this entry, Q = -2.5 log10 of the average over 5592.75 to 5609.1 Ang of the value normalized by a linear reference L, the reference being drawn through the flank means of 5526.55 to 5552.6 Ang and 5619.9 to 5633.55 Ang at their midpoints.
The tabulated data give 0.07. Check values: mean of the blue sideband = 8.83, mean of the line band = 8.32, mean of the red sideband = 8.84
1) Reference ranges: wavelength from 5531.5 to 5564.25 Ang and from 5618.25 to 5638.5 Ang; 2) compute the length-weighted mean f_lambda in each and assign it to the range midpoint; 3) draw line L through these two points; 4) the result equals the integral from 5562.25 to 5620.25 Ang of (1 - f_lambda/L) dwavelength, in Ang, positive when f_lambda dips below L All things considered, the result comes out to 2.1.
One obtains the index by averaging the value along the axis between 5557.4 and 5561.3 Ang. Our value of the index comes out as 8.85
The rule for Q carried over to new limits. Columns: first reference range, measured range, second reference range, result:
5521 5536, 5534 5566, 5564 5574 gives -0.030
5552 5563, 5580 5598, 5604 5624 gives 0.041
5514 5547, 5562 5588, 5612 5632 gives 0.025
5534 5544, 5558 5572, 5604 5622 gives 0.017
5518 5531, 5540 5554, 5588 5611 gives -0.024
